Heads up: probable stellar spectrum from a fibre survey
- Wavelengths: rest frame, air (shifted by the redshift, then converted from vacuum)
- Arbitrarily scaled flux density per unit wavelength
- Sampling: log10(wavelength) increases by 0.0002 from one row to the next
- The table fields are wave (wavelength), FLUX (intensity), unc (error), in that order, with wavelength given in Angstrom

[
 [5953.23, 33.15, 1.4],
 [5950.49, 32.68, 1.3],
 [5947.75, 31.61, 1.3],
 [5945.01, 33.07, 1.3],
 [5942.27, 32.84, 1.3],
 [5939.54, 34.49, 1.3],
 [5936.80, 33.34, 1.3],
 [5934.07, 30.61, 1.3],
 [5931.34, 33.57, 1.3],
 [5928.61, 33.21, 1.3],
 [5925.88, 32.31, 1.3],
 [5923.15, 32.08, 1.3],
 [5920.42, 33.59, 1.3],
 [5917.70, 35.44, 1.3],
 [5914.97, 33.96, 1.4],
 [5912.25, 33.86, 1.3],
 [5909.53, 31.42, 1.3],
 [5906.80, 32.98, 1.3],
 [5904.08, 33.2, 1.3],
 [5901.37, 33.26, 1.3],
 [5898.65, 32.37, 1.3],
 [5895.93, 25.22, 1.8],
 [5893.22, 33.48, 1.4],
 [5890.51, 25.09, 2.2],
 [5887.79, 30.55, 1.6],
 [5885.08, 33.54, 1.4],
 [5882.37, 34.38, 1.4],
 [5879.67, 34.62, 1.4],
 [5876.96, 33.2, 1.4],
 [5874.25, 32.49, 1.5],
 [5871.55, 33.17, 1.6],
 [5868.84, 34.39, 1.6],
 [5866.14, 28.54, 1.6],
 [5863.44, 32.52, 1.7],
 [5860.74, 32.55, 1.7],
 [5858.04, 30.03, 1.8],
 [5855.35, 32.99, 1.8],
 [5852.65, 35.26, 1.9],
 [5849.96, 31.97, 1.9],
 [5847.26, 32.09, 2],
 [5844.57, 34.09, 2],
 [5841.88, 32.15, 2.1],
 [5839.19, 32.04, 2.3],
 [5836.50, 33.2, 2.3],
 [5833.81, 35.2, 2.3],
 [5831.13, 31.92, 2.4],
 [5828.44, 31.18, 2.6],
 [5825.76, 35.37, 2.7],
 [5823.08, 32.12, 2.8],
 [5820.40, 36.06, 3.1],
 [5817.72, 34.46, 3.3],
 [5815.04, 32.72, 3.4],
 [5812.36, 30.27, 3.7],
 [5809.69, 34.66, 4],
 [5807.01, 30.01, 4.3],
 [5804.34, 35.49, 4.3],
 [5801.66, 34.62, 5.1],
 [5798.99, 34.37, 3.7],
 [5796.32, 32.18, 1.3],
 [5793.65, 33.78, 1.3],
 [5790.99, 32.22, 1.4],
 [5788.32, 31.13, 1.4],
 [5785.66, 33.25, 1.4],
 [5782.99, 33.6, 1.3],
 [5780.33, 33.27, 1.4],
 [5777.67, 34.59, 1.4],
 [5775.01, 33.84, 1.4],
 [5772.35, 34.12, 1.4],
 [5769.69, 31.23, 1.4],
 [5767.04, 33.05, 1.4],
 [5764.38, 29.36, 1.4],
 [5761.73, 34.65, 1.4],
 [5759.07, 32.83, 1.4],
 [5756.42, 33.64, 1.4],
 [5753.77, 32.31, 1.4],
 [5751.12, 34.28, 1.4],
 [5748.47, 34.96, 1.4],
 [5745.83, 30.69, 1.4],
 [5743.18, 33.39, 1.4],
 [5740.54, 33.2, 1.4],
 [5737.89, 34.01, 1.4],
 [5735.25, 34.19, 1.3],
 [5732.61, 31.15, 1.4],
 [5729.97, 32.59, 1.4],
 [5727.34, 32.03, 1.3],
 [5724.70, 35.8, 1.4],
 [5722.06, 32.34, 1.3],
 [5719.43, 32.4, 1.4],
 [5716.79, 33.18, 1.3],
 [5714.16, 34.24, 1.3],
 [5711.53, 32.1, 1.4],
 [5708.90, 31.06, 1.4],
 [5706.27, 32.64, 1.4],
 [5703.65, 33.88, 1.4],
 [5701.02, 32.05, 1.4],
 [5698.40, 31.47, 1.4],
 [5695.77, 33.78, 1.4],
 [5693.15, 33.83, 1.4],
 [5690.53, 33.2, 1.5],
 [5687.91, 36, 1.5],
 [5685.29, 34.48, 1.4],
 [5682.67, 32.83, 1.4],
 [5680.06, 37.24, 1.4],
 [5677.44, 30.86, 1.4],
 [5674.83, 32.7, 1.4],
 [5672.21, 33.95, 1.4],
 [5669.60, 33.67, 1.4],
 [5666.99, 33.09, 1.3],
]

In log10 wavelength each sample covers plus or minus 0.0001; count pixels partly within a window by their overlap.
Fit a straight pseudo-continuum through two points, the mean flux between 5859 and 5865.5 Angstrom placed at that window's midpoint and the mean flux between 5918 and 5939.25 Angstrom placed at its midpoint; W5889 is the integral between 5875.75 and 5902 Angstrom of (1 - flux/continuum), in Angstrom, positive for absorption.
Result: 0.7 Angstrom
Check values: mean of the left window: 31.9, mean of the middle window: 31.5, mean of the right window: 32.9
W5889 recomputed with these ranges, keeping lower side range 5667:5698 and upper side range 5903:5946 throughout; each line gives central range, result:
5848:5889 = 0.7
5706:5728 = 0.5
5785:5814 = 0.5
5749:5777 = 0.4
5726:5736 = 0.4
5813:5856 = 0.1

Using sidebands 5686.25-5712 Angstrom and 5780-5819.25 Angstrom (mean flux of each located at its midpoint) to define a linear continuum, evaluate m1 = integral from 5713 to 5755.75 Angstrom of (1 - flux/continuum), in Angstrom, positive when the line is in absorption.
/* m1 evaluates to -0.1 Angstrom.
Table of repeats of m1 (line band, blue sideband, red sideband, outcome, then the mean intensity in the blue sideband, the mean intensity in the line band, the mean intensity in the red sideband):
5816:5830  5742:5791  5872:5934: -0.44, 33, 33.8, 32.4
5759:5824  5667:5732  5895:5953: -0.23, 33.2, 33.1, 32.7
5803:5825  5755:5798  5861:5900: -0.54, 32.9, 33.3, 31.7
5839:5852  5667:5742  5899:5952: 0.17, 33.2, 32.7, 33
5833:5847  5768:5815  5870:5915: -0.23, 33.1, 33.2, 32.1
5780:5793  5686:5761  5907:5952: 0.15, 33.1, 32.7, 33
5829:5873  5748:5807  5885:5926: -0.15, 33.2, 32.6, 32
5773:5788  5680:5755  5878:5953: -0.26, 33.2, 33.6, 32.5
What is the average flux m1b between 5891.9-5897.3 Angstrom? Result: 29.3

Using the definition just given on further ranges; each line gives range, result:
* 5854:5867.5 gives 31.3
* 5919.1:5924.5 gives 32.8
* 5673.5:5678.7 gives 31.8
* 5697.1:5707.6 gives 32.5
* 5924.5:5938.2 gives 32.6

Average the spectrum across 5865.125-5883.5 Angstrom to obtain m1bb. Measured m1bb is 33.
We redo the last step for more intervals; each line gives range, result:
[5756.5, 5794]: 32.9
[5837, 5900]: 32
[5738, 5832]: 33.1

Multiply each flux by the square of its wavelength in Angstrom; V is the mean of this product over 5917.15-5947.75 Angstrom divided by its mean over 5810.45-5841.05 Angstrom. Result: 1.0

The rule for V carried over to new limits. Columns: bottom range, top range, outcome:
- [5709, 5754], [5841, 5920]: 1.03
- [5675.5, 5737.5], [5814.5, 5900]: 1.03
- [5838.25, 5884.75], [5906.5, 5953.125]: 1.03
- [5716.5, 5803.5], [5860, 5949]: 1.03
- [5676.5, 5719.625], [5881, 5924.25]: 1.04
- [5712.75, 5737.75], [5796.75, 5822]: 1.04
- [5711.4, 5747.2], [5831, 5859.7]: 1.04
